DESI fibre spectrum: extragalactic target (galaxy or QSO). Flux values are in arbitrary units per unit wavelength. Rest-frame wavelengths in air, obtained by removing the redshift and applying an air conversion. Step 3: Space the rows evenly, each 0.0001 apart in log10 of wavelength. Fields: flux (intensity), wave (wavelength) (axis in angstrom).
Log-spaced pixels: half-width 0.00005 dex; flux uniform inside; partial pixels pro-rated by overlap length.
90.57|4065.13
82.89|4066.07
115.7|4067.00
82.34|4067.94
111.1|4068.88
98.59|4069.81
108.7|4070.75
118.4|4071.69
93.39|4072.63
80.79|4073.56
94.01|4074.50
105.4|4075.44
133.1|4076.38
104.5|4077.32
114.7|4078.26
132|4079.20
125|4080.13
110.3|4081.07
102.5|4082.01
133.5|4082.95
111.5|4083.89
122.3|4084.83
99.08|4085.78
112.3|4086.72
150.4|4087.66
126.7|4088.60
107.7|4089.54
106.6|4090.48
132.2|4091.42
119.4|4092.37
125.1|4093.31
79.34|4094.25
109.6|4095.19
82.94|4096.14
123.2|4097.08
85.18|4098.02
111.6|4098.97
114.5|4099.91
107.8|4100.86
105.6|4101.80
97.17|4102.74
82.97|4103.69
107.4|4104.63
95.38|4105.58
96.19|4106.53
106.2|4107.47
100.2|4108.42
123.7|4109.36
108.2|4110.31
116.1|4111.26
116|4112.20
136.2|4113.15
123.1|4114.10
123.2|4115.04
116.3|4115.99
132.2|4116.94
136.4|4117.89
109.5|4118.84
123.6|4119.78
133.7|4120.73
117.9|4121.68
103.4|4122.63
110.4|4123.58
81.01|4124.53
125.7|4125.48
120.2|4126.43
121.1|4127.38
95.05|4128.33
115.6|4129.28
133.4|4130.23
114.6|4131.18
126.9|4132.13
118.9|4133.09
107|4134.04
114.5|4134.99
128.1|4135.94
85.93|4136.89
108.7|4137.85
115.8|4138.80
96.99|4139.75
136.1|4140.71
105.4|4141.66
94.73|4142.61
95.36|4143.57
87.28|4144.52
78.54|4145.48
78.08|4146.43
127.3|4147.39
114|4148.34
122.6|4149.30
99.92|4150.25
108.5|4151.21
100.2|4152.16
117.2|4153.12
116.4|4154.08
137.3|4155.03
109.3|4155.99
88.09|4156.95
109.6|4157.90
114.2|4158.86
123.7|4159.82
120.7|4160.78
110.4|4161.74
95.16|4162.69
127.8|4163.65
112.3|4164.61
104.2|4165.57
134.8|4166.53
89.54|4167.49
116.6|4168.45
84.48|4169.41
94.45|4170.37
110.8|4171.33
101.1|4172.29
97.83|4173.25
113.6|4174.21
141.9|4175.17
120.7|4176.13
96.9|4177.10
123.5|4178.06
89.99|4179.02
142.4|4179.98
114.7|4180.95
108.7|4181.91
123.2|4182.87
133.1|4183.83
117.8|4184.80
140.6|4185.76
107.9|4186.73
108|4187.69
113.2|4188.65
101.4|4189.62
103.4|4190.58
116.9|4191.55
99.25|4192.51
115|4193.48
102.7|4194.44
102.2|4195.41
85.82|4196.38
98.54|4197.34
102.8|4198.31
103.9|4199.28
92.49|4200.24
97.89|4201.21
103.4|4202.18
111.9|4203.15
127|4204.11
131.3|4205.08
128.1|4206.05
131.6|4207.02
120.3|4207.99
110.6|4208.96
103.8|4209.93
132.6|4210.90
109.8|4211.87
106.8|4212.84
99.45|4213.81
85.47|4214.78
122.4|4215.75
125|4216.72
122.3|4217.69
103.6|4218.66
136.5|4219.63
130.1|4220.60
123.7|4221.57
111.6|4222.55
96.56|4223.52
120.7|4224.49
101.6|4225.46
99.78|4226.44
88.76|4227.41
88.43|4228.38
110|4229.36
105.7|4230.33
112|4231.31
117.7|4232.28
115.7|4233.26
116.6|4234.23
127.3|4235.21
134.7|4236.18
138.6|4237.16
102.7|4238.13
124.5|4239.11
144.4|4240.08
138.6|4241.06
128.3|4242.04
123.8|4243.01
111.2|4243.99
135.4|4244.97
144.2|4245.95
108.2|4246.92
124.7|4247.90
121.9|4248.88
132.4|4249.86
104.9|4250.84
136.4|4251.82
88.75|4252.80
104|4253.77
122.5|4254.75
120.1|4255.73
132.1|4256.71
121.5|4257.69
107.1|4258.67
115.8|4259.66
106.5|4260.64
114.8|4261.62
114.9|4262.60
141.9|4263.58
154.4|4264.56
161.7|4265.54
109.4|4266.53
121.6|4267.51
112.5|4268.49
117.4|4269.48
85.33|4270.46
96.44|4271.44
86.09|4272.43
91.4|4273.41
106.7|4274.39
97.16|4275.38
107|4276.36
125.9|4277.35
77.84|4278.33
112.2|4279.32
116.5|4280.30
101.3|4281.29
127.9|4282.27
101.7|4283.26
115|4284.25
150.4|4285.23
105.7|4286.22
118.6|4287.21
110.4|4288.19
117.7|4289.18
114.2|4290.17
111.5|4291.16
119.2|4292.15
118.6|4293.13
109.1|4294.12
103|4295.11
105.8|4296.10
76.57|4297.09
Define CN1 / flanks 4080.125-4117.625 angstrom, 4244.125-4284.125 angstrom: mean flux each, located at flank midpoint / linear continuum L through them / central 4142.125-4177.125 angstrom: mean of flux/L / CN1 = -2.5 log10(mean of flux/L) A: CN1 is 0.050 mag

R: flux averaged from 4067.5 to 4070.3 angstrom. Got 97.6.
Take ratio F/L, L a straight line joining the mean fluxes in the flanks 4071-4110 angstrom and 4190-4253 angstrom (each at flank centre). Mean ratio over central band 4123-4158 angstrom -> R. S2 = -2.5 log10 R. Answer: 0.02 mag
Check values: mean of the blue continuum 109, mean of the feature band 109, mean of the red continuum 115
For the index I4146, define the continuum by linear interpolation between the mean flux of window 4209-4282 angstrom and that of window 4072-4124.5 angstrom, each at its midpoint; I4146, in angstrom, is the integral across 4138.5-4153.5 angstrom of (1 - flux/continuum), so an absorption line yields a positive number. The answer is 1.1 angstrom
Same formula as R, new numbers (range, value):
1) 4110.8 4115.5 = 123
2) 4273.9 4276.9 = 104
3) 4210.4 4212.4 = 121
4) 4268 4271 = 105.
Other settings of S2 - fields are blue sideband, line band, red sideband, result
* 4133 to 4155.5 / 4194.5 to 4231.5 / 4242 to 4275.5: 0.03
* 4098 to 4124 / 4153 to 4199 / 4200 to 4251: 0.04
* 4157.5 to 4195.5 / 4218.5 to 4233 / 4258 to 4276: 0.03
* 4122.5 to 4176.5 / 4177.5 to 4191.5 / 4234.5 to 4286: -0.04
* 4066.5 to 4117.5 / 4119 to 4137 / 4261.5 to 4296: -0.04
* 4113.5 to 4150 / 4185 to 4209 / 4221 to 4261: 0.05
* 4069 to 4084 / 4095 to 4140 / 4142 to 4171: -0.03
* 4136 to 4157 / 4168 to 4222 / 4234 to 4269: 0.02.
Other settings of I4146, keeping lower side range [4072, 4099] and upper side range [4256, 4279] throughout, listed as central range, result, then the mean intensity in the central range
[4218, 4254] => -1.5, 118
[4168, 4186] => -0.2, 114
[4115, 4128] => -0.7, 118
